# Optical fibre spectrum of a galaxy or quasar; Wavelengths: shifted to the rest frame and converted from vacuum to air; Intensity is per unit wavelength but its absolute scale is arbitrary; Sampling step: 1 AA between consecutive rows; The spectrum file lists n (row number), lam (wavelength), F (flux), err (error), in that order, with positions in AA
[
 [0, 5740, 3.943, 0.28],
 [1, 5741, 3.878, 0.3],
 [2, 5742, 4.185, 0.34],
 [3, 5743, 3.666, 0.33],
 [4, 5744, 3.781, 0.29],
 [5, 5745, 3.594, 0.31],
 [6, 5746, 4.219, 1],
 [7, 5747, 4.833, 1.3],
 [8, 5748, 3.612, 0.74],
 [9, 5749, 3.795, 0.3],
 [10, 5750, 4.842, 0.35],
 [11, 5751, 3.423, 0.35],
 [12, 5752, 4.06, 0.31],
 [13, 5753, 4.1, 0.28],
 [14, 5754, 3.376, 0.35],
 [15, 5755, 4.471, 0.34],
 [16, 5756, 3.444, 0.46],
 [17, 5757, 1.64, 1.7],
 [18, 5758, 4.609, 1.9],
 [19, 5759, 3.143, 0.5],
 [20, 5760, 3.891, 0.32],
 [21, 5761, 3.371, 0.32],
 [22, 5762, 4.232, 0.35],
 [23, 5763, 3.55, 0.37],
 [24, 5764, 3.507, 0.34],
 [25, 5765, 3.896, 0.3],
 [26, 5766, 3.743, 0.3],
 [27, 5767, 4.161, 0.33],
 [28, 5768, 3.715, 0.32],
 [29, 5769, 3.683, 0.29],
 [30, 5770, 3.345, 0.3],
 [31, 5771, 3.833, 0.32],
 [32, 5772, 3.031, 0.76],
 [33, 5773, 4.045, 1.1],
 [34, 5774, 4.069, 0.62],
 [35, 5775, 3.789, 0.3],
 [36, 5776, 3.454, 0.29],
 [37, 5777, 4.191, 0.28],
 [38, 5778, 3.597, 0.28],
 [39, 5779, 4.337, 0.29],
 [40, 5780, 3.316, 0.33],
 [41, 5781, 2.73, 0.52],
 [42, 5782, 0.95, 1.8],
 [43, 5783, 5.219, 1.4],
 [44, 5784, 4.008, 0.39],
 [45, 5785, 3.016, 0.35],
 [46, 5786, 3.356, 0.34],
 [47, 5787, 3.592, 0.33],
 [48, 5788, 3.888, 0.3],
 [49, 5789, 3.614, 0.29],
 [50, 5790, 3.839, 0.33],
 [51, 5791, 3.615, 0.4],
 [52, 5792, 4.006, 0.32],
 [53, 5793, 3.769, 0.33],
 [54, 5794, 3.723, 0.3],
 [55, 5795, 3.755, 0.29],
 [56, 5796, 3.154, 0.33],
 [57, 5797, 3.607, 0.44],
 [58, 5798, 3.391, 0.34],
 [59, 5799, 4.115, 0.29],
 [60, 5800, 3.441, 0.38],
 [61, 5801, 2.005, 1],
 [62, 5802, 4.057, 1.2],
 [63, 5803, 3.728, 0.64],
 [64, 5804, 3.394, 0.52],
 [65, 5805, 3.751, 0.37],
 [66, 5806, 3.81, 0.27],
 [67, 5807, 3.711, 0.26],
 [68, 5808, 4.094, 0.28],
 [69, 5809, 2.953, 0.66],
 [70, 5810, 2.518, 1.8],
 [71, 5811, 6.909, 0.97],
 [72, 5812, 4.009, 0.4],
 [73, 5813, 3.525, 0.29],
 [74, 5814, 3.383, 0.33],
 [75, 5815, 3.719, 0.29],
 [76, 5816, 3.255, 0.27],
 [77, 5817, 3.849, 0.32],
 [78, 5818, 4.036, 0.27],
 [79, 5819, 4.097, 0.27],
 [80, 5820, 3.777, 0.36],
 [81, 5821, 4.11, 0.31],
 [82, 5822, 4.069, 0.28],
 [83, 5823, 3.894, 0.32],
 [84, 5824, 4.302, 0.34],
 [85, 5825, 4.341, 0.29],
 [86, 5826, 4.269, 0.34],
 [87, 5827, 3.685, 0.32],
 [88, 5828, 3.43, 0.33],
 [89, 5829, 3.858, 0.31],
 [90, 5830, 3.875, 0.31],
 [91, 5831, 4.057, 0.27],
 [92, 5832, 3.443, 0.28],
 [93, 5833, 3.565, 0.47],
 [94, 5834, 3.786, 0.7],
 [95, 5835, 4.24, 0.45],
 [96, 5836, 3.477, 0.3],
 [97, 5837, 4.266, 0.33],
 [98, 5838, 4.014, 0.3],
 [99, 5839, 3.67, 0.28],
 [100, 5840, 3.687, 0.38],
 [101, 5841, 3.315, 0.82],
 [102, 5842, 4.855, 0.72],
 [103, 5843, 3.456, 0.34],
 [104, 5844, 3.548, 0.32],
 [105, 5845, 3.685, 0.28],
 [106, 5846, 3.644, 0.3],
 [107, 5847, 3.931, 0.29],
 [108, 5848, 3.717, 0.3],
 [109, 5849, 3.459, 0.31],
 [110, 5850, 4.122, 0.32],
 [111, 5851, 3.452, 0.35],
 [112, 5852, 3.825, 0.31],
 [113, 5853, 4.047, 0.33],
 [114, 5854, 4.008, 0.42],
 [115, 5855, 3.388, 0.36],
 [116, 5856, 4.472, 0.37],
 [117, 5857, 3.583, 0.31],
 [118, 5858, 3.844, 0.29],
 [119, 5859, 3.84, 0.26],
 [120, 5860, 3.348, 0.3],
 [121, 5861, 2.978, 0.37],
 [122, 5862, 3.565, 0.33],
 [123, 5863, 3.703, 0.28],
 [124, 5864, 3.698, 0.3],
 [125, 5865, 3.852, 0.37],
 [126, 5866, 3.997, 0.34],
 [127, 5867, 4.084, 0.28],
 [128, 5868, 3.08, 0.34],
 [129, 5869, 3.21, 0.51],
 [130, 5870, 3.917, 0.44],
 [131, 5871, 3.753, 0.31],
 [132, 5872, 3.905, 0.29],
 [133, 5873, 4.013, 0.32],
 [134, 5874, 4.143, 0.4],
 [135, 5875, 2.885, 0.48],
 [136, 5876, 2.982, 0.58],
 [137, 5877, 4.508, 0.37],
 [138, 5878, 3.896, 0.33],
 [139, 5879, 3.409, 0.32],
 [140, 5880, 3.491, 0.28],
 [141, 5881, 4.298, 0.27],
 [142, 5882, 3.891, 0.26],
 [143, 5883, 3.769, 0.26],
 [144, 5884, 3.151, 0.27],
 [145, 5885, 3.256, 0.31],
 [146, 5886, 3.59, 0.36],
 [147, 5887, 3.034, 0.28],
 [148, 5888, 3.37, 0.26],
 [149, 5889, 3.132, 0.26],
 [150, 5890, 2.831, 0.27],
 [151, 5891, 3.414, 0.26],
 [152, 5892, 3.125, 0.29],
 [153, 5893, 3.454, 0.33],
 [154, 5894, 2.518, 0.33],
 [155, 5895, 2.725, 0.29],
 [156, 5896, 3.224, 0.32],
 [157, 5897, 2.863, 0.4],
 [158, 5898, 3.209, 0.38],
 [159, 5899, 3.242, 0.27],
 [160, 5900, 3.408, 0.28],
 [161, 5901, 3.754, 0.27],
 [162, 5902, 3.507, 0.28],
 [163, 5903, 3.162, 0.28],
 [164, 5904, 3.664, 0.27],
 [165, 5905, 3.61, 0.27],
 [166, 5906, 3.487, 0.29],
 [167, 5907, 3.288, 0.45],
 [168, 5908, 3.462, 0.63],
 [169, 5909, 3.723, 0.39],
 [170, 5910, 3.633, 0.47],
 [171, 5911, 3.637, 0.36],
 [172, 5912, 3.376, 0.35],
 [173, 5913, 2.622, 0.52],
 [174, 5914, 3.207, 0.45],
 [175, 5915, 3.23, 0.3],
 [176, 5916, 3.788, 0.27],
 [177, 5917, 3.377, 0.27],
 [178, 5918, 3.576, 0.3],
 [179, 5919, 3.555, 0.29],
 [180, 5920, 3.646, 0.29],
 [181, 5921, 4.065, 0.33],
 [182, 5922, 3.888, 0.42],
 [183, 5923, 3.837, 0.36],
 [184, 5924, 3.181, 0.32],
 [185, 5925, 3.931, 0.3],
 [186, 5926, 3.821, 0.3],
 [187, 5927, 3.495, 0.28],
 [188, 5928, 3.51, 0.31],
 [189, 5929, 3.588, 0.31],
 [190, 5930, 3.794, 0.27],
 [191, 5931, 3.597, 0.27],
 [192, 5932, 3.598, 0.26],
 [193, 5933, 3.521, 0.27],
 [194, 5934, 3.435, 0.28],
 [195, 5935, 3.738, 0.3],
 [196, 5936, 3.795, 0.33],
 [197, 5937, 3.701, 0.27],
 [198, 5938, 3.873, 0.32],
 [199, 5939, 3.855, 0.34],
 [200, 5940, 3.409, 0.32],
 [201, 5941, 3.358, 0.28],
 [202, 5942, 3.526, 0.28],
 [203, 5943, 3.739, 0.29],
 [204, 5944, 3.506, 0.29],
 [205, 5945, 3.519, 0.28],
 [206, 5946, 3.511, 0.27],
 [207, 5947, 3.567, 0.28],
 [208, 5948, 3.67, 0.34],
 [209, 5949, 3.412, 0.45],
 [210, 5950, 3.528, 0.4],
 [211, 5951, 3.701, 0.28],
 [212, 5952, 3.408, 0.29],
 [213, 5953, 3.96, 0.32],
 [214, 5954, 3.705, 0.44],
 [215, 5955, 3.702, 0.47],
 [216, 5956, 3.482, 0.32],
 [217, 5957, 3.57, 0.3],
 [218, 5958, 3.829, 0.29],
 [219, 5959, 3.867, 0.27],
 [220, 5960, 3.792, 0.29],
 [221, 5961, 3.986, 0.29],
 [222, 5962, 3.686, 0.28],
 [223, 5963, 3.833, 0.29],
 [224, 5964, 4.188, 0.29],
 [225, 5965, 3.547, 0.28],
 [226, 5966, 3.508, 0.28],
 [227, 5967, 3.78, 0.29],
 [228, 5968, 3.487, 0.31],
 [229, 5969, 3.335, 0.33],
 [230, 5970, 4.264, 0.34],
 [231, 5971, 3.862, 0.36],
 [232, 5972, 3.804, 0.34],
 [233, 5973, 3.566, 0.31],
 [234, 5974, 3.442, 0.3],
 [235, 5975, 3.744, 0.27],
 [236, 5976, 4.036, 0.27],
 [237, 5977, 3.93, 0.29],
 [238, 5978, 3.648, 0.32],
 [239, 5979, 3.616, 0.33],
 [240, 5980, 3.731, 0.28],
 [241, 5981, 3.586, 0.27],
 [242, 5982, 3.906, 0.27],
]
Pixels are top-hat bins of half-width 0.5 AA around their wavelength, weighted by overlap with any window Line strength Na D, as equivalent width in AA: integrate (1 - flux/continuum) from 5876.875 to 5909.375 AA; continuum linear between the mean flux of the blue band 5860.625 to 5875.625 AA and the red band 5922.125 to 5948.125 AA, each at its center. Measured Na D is 2.2 AA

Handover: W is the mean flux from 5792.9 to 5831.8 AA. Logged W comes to 3.78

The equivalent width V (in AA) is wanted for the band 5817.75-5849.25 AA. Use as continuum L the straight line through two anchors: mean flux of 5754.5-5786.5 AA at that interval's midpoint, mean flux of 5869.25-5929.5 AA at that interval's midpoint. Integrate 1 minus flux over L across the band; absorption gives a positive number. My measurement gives -2.8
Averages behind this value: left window 3.6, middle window 3.86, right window 3.48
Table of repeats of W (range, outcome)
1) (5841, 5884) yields 3.73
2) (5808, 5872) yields 3.8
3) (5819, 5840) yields 3.91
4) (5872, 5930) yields 3.47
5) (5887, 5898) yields 3.07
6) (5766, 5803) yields 3.6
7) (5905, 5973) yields 3.62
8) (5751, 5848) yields 3.72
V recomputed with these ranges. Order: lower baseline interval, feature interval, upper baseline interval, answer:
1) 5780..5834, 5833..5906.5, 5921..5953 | 1.41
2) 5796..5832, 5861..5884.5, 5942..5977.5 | 0.39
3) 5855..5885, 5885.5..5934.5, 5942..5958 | 2.98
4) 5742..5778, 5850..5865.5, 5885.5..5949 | -0.58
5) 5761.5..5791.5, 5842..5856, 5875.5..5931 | -0.96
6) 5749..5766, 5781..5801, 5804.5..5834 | 1.49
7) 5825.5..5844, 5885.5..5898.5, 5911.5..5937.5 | 1.95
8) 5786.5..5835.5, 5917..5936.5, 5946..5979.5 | 0.36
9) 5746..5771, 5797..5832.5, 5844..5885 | -0.51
